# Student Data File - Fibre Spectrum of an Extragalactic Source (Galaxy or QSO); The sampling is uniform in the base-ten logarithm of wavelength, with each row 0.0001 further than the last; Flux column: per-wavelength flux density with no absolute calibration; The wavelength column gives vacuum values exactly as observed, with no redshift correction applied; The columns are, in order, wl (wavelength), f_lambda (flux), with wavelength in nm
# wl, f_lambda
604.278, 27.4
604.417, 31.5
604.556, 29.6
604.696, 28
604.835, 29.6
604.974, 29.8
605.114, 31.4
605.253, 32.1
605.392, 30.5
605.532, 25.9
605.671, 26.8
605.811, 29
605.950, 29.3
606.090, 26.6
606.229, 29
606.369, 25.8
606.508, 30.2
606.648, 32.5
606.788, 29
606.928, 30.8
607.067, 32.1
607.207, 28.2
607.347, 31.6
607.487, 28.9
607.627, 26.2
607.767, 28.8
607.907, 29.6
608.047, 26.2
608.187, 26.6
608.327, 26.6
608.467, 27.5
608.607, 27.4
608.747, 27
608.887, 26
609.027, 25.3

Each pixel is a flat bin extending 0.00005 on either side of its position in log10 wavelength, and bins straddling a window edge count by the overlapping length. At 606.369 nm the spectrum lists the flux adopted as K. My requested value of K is 25.8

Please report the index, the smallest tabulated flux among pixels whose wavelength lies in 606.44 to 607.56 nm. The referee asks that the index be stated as 28.2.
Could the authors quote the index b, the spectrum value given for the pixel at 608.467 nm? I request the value 27.5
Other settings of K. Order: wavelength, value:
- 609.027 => 25.3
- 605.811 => 29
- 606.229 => 29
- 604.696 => 28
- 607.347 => 31.6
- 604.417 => 31.5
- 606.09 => 26.6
